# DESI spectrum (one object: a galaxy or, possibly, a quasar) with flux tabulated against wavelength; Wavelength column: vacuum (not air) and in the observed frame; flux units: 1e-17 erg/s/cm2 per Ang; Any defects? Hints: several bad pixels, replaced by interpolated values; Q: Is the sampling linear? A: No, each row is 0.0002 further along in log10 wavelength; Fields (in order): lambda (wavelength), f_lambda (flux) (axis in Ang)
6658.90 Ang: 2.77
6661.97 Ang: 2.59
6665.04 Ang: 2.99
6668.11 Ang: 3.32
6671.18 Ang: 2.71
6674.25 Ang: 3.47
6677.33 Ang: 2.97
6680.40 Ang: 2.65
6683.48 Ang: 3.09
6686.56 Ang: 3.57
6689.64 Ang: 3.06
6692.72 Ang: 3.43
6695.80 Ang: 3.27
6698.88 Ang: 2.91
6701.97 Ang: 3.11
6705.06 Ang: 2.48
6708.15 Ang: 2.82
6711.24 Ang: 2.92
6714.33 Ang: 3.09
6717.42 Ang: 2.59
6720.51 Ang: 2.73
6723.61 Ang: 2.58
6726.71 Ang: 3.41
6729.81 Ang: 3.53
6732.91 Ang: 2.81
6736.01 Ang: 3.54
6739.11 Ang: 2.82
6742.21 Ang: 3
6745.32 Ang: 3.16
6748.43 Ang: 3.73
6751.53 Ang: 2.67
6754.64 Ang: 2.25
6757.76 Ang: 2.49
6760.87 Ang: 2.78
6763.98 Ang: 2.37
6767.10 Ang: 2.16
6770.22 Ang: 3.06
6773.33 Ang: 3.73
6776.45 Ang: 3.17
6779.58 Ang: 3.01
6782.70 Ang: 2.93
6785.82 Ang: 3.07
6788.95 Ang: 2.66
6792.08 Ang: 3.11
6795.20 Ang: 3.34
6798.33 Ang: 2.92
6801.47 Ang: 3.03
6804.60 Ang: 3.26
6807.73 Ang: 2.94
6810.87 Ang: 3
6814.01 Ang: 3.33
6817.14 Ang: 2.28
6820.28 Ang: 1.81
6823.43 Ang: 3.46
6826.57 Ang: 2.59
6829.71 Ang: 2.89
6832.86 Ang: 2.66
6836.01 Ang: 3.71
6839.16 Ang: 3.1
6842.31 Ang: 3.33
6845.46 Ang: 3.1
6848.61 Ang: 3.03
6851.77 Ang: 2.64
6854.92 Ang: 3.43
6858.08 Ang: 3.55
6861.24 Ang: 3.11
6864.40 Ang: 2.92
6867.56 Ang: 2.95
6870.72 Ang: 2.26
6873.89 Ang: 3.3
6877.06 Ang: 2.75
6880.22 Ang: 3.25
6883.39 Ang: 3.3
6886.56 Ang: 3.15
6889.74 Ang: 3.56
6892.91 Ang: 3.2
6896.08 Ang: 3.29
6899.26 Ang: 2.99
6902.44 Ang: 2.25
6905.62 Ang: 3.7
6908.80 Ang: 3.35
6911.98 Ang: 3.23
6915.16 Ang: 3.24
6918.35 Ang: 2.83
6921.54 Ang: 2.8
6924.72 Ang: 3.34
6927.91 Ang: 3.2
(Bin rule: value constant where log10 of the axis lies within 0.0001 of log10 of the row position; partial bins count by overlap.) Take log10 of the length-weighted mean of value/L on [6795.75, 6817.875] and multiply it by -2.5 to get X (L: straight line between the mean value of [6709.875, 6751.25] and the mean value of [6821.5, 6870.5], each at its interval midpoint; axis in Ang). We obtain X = 0.02 mag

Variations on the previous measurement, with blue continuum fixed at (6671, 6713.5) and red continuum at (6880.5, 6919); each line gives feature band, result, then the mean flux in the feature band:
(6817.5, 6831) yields 0.18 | 2.65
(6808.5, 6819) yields 0.10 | 2.85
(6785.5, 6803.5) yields 0.03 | 3.02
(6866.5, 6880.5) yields 0.11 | 2.87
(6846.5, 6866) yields 0.01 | 3.11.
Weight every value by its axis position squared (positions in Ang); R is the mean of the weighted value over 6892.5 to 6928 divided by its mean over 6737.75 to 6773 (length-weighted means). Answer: 1.16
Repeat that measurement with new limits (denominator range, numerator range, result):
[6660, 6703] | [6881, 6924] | 1.09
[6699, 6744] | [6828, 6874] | 1.07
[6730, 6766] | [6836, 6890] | 1.11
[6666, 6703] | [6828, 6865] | 1.05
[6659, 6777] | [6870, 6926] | 1.10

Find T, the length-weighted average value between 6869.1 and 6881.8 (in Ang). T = 2.89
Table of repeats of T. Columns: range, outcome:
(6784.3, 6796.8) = 3.04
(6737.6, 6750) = 3.18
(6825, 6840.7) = 2.99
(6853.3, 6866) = 3.25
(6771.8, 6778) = 3.45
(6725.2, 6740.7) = 3.22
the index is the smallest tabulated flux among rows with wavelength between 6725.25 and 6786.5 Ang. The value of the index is 2.16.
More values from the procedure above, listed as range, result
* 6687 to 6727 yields 2.48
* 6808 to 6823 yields 1.81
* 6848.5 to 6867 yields 2.64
